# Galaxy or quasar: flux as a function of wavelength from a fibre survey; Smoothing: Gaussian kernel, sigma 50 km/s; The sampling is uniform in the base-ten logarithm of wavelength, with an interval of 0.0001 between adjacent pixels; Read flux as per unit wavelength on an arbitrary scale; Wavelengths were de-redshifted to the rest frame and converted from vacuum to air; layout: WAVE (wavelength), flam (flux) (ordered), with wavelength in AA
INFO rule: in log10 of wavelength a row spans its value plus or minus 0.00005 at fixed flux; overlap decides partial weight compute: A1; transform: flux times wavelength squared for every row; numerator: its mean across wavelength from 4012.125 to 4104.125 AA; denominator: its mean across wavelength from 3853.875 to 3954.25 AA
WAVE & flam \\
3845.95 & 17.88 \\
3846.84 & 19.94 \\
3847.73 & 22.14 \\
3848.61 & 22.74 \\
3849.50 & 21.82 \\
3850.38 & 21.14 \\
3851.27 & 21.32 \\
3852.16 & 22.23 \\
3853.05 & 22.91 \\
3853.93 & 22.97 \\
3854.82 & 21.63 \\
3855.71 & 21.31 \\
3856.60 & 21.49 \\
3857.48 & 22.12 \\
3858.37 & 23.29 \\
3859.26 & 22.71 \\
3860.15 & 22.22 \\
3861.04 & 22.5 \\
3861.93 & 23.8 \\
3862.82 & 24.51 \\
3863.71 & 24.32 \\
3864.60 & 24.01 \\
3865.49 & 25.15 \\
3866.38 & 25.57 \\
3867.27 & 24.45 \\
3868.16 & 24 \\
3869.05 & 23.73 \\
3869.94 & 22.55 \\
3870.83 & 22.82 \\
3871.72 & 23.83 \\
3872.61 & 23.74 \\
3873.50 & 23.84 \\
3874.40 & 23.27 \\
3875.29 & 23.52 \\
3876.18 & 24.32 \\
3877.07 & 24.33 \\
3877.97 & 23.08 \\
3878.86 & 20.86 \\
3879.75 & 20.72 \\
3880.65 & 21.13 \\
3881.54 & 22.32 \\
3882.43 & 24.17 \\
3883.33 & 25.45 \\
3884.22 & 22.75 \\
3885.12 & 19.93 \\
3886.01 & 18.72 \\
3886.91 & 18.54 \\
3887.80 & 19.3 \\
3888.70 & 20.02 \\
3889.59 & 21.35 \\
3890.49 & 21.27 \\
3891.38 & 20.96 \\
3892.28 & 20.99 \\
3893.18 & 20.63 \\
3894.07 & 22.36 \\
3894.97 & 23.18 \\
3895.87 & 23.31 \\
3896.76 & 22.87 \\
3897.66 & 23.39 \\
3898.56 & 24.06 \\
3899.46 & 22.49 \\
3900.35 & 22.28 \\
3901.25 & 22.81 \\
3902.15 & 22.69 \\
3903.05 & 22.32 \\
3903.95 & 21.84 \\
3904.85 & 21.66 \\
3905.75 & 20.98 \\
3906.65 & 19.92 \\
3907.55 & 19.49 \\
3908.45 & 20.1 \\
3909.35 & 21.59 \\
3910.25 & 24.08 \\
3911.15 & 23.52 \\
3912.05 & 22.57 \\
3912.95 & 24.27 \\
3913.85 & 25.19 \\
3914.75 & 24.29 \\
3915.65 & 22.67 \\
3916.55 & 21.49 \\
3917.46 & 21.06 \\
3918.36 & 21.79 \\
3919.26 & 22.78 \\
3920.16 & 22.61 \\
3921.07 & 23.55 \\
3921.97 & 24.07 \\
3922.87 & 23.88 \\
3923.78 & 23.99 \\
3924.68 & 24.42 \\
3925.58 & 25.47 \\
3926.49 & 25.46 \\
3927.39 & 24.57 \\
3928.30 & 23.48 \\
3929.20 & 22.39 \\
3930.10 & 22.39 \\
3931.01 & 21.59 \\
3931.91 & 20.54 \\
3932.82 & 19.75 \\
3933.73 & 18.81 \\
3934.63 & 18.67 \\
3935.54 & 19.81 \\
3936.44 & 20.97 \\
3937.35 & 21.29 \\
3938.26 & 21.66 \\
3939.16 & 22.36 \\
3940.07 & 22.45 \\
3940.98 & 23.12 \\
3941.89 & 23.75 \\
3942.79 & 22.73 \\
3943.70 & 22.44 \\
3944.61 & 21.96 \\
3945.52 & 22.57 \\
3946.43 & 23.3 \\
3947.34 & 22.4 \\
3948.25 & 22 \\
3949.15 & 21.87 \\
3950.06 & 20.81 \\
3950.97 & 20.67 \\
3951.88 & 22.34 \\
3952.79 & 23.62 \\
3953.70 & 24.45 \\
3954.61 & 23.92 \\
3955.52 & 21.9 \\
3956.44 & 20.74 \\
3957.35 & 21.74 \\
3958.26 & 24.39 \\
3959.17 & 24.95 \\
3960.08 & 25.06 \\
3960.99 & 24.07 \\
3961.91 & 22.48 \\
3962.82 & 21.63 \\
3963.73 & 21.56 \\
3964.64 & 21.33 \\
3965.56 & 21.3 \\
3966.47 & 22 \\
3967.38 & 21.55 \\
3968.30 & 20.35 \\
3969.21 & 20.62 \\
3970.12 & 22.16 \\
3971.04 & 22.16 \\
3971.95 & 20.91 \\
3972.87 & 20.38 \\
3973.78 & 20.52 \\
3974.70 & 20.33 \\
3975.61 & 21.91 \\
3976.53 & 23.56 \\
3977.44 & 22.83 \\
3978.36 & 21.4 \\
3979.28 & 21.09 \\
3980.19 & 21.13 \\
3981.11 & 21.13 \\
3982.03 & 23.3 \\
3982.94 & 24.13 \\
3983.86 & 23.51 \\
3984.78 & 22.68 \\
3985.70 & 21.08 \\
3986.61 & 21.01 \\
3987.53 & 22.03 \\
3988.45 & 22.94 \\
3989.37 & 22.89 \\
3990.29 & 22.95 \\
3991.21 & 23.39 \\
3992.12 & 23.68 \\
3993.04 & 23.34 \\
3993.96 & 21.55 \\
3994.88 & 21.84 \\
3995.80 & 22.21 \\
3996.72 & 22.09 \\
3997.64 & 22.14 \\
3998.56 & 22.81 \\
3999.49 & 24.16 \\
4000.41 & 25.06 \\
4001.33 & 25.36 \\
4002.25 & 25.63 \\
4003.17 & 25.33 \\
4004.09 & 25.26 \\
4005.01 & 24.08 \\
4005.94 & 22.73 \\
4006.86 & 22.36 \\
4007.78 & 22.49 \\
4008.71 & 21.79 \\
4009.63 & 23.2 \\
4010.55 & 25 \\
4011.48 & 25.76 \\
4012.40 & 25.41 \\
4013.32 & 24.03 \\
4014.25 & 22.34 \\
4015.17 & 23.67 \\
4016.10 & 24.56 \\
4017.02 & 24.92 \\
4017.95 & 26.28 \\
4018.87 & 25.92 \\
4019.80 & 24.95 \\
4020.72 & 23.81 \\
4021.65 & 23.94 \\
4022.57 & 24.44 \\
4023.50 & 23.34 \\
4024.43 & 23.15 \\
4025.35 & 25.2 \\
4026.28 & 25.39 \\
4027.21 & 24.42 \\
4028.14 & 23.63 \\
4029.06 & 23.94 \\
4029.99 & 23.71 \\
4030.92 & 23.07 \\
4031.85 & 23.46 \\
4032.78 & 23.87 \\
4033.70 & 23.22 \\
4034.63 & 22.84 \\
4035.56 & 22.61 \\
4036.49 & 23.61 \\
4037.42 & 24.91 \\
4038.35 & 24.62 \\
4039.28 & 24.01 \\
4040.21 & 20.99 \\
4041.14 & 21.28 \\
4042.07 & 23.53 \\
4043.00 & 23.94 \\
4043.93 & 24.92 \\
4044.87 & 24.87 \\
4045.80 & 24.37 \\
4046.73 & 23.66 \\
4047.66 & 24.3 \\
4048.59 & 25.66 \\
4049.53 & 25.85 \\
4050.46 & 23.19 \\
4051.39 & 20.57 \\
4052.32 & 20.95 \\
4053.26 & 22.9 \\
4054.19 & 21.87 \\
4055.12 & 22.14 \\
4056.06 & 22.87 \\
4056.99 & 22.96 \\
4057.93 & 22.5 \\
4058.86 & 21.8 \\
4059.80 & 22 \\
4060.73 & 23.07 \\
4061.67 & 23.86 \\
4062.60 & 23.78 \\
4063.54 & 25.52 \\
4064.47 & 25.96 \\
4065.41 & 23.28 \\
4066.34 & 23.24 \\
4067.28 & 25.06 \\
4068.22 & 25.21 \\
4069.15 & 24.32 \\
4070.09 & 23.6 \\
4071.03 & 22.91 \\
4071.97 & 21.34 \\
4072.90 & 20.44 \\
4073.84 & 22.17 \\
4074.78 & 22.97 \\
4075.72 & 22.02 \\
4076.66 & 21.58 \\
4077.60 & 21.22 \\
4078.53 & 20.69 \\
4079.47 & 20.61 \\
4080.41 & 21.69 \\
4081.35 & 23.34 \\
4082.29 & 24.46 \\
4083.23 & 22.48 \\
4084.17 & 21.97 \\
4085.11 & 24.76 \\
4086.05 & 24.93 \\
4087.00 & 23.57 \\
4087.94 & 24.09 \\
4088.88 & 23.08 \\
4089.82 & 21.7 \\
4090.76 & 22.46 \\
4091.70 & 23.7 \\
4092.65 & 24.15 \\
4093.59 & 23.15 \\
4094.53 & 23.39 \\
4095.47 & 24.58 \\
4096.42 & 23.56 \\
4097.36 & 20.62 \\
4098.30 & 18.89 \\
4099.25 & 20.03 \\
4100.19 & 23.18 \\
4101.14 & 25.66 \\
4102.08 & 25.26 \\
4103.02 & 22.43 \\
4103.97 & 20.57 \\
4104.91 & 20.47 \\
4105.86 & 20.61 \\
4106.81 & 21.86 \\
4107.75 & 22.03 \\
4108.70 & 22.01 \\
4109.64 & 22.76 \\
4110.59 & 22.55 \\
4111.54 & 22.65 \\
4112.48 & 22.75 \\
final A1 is 1.1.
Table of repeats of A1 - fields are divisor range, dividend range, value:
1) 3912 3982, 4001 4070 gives 1.12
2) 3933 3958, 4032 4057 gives 1.12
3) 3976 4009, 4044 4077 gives 1.05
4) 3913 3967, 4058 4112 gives 1.09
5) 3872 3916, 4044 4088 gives 1.13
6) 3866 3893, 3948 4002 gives 1.05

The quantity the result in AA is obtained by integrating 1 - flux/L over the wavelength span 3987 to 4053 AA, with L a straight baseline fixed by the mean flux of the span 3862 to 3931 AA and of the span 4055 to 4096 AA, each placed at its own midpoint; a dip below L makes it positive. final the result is -2.1 AA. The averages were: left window 22.7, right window 23.1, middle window 23.7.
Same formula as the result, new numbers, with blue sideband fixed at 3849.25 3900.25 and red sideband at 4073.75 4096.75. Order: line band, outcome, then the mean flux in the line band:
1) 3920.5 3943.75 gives 0.2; 22.4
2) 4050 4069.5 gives -0.3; 23.2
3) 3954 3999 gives 1.0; 22.2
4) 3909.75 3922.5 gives -0.3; 23.1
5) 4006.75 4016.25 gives -0.4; 23.7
